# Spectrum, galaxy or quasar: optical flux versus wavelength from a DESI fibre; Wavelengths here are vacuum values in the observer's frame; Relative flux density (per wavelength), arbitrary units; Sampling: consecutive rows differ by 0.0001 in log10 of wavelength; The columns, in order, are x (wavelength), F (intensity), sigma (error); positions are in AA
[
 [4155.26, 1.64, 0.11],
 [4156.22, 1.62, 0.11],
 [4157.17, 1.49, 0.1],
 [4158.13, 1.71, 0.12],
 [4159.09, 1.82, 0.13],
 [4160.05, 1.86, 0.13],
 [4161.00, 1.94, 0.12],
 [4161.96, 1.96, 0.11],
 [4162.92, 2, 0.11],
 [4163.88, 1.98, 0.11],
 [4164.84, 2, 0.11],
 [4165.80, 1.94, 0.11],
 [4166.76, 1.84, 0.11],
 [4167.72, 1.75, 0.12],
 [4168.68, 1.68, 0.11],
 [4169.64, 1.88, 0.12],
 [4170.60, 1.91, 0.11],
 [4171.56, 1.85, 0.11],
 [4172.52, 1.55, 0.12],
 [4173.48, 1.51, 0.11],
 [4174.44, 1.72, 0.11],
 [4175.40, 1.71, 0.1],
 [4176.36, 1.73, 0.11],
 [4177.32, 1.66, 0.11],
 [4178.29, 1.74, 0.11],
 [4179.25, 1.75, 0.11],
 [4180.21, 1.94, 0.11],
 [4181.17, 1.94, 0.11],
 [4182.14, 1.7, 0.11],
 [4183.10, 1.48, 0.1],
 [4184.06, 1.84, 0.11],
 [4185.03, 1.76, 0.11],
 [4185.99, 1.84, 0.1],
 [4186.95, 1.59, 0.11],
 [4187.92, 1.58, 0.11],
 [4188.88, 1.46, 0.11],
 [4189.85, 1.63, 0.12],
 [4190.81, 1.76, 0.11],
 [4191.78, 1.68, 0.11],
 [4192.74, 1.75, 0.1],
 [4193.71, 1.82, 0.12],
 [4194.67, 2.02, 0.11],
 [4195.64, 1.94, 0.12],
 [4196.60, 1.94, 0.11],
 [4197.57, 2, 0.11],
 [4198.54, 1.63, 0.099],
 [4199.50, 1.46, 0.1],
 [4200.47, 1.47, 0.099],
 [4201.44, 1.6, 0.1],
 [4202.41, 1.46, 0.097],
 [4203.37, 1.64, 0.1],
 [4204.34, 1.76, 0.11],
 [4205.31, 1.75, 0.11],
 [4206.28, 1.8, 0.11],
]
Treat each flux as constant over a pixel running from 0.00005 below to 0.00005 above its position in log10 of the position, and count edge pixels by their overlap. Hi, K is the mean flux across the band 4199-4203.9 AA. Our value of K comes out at 1.53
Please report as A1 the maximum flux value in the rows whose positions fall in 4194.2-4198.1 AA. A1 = 2.02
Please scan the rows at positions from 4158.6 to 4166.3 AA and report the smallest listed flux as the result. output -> 1.82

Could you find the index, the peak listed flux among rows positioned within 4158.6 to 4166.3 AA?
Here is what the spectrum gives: 2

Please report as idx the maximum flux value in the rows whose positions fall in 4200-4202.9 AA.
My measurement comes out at 1.6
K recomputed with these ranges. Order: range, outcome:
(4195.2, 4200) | 1.79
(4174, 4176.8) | 1.72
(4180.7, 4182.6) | 1.81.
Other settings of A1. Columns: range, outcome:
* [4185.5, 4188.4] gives 1.84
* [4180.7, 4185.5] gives 1.94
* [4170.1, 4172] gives 1.91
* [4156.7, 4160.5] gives 1.86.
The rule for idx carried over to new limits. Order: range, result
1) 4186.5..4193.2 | 1.76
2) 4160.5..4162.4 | 1.96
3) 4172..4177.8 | 1.73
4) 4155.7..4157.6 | 1.62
